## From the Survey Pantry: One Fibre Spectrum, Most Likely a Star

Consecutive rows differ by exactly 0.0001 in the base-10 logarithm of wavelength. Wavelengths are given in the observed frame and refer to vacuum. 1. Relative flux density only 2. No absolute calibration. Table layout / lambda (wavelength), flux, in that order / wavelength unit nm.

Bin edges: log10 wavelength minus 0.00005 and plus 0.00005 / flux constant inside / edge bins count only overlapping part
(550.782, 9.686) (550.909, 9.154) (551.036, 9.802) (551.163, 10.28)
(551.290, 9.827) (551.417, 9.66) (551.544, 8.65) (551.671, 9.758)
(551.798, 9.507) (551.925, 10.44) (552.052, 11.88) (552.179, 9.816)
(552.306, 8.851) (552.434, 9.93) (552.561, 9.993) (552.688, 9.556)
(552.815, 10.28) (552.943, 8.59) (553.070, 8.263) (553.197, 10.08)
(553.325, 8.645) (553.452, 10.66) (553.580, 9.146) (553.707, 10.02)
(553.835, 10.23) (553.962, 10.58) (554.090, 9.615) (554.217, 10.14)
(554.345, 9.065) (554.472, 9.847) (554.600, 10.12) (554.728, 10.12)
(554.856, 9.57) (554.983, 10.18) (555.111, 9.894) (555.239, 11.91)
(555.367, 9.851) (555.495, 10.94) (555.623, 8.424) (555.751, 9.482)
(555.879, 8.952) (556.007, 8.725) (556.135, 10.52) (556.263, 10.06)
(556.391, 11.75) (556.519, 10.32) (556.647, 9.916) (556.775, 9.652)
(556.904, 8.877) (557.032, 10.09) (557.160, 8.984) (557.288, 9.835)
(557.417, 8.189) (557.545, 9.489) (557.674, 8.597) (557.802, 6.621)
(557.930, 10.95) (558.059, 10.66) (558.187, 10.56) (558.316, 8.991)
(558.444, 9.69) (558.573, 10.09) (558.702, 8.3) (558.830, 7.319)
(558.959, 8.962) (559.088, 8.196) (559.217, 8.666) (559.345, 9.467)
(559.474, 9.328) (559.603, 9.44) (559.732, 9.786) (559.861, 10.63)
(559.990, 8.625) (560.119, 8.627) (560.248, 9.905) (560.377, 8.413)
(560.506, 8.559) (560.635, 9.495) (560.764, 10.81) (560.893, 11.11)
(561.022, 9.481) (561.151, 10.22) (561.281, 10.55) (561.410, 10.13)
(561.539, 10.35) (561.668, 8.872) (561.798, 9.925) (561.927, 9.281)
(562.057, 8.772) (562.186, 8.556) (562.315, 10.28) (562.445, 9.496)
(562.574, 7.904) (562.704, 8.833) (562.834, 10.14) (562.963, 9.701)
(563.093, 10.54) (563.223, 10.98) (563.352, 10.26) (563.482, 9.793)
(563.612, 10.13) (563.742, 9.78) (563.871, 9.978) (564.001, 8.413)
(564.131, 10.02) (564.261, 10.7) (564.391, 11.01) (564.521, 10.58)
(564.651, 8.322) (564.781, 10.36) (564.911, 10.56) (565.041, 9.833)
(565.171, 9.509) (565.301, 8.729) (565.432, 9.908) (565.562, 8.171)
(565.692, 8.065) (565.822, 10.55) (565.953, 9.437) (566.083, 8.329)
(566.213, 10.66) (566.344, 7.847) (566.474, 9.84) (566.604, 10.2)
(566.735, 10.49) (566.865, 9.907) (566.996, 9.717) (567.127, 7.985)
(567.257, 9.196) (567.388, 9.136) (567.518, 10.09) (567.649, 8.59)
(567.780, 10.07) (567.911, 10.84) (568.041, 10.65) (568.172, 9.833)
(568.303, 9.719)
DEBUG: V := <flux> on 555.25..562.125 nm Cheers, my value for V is 9.52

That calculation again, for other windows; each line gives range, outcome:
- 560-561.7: 9.72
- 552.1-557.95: 9.68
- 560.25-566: 9.7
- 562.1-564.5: 9.81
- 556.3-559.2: 9.36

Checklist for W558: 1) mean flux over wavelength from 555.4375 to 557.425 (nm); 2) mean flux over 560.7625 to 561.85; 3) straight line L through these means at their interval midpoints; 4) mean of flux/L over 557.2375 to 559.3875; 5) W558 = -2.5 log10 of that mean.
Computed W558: 0.09 mag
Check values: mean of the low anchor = 9.71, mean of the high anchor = 10.1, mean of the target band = 9.08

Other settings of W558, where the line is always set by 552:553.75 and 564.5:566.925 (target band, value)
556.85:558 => 0.06 mag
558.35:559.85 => 0.06 mag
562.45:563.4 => -0.02 mag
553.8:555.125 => -0.03 mag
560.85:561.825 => -0.05 mag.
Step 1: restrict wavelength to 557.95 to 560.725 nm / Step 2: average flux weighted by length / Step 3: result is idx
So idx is 9.26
